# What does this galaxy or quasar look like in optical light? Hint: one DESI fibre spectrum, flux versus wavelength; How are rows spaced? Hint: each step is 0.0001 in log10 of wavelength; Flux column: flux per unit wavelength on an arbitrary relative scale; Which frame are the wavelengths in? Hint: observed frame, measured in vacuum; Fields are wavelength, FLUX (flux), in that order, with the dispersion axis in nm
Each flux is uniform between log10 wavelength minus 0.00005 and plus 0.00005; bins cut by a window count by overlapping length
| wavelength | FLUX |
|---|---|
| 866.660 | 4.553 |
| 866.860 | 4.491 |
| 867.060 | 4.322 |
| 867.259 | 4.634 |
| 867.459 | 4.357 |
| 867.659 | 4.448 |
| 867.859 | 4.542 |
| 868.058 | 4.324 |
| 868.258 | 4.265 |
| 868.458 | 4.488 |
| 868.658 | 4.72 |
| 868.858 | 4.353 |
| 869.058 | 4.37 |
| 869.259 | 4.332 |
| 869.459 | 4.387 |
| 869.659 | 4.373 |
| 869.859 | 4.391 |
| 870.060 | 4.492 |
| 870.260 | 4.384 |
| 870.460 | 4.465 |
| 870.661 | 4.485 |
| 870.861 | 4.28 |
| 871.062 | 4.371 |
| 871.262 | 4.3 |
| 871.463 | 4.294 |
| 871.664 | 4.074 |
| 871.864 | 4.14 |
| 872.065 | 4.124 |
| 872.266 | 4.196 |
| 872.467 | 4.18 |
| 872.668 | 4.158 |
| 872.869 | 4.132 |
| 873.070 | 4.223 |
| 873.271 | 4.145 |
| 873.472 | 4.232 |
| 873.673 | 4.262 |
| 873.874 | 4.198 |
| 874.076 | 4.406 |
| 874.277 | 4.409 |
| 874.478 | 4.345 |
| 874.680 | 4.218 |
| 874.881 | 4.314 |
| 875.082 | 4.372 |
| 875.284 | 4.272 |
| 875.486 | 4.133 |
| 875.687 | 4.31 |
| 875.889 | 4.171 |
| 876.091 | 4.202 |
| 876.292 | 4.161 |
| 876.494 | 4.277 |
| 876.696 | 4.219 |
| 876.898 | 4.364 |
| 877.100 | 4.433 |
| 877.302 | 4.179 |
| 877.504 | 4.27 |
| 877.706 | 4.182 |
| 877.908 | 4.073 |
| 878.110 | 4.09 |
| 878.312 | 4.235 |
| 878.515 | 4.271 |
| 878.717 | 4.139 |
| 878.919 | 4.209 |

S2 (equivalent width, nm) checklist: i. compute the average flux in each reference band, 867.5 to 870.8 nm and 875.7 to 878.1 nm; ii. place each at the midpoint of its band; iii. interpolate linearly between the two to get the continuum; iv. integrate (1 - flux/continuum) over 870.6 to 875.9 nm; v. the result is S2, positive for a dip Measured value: 0.09 nm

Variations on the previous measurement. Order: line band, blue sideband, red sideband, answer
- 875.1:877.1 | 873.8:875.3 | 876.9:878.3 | 0.01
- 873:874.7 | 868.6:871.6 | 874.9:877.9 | 0.01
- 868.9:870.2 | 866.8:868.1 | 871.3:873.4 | -0.02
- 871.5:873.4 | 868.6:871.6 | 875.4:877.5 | 0.08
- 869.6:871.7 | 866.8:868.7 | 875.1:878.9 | 0.01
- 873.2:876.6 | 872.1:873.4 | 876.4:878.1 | -0.05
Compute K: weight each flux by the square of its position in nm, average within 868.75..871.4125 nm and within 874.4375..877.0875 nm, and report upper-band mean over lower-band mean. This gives 1.0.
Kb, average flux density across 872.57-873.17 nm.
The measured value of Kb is 4.17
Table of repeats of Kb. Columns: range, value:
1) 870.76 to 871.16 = 4.33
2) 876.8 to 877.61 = 4.31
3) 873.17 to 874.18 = 4.25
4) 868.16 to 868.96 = 4.46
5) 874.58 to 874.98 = 4.27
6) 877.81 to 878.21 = 4.08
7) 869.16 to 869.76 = 4.37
